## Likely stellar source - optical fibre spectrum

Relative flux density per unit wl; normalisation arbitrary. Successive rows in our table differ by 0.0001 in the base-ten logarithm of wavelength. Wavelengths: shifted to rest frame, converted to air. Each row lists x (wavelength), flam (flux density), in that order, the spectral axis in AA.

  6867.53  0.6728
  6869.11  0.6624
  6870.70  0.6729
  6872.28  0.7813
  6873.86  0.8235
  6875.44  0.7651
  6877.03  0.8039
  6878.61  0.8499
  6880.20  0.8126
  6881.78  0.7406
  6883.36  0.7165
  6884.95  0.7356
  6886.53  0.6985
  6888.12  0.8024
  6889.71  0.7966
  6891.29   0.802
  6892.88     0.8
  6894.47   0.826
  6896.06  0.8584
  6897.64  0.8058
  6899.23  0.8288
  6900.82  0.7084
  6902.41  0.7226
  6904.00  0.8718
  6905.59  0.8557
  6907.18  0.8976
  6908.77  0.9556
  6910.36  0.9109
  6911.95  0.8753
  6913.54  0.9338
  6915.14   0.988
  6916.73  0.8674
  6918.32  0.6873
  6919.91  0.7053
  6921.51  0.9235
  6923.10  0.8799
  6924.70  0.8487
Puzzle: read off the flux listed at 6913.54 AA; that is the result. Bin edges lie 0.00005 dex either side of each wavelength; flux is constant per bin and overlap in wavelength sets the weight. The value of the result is 0.9338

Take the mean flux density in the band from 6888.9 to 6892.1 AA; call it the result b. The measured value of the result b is 0.799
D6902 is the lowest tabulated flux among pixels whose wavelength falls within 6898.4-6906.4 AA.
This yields 0.7084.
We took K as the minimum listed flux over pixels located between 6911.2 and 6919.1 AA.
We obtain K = 0.6873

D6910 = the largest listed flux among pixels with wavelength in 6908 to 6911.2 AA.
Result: 0.9556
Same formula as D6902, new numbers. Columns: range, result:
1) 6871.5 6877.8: 0.7651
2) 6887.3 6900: 0.7966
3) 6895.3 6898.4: 0.8058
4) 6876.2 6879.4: 0.8039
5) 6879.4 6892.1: 0.6985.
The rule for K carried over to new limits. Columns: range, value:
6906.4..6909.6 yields 0.8976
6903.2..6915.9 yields 0.8557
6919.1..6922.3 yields 0.7053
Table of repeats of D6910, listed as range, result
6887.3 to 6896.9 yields 0.8584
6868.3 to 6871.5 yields 0.6729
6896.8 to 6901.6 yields 0.8288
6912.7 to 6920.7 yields 0.988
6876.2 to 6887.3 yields 0.8499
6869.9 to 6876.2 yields 0.8235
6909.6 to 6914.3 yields 0.9338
